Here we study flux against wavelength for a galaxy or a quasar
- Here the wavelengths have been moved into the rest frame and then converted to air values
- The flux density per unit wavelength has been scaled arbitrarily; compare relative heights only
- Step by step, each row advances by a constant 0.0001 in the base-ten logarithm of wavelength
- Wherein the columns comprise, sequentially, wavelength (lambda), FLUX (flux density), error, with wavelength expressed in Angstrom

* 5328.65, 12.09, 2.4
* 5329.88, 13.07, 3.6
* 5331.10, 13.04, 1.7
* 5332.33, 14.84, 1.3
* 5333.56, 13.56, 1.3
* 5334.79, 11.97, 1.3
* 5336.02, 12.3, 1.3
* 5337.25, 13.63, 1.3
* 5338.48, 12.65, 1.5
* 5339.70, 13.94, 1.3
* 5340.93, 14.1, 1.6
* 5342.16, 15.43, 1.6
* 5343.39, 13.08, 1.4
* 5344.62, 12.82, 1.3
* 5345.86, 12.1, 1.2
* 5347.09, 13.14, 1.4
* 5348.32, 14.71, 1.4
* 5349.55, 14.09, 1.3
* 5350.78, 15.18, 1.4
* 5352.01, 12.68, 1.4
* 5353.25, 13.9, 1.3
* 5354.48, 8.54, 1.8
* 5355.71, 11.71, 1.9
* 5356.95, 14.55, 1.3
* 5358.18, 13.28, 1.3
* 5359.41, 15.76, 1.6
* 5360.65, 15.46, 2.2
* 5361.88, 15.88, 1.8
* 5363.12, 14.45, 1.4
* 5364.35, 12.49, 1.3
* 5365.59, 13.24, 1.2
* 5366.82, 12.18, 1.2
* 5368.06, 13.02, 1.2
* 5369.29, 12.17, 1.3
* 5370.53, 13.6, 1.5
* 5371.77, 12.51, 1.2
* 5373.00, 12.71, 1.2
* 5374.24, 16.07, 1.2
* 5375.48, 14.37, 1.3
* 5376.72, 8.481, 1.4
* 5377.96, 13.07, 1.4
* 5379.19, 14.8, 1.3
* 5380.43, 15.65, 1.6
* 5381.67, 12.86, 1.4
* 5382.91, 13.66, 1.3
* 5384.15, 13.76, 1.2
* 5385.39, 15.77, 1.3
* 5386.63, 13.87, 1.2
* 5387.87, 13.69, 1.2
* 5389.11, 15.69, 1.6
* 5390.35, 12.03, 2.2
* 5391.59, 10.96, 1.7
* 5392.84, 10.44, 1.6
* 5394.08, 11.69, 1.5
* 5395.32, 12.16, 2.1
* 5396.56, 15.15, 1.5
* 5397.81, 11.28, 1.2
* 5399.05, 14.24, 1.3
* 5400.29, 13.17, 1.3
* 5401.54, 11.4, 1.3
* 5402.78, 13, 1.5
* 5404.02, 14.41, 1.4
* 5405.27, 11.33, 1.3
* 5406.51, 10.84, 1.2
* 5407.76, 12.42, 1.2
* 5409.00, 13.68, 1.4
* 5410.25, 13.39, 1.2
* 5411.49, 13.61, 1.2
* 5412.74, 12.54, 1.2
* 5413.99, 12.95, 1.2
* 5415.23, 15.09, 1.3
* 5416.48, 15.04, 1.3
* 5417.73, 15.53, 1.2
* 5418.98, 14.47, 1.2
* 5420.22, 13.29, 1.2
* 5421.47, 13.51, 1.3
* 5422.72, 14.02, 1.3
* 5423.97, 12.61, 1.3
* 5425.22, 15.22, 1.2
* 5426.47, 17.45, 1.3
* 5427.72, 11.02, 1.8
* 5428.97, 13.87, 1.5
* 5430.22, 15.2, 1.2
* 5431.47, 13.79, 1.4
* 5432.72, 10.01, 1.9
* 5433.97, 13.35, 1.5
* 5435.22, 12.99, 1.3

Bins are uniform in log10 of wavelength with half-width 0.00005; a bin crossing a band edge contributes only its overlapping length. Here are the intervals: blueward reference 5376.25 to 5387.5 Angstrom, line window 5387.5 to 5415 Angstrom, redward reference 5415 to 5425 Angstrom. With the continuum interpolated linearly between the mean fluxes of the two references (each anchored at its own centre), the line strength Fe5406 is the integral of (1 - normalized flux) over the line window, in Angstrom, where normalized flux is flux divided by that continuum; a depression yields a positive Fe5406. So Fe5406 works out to 2.3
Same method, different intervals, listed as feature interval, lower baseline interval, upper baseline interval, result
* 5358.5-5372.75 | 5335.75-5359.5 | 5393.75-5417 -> -0.5 Angstrom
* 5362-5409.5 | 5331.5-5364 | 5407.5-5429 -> 2.3 Angstrom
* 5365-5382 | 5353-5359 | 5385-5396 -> -0.7 Angstrom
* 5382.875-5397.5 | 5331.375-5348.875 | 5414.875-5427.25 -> 1.0 Angstrom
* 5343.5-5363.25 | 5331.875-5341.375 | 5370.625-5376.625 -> -0.4 Angstrom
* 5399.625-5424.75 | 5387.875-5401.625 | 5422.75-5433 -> -0.1 Angstrom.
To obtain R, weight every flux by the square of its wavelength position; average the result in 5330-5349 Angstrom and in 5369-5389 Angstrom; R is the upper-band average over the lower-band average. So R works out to 1.03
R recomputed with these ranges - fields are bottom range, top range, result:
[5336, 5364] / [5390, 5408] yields 0.92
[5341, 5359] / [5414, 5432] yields 1.10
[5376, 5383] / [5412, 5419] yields 1.10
